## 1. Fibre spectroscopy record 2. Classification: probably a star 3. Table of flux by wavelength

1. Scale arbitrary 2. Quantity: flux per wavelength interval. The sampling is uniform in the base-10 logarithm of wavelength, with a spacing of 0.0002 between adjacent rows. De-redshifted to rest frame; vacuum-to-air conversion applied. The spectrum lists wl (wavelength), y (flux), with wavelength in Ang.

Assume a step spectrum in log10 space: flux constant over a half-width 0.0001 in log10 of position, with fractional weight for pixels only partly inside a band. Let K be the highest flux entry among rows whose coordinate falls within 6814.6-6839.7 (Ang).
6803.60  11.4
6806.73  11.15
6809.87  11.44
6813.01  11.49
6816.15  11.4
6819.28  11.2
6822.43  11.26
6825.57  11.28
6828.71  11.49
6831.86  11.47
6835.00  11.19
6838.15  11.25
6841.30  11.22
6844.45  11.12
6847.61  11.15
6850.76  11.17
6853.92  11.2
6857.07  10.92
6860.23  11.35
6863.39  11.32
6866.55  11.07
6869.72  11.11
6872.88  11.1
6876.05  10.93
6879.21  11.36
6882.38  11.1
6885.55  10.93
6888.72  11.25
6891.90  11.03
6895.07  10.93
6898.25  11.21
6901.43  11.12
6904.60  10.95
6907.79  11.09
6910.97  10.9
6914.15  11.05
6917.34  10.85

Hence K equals 11.49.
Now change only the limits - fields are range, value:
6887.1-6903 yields 11.25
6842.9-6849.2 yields 11.15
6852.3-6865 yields 11.35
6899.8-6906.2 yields 11.12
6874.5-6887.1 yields 11.36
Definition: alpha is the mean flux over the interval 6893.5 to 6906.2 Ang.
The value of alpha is 11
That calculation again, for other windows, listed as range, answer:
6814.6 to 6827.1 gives 11.3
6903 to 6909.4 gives 11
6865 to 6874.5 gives 11.1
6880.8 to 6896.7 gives 11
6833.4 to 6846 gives 11.2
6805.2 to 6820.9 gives 11.3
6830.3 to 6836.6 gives 11.3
